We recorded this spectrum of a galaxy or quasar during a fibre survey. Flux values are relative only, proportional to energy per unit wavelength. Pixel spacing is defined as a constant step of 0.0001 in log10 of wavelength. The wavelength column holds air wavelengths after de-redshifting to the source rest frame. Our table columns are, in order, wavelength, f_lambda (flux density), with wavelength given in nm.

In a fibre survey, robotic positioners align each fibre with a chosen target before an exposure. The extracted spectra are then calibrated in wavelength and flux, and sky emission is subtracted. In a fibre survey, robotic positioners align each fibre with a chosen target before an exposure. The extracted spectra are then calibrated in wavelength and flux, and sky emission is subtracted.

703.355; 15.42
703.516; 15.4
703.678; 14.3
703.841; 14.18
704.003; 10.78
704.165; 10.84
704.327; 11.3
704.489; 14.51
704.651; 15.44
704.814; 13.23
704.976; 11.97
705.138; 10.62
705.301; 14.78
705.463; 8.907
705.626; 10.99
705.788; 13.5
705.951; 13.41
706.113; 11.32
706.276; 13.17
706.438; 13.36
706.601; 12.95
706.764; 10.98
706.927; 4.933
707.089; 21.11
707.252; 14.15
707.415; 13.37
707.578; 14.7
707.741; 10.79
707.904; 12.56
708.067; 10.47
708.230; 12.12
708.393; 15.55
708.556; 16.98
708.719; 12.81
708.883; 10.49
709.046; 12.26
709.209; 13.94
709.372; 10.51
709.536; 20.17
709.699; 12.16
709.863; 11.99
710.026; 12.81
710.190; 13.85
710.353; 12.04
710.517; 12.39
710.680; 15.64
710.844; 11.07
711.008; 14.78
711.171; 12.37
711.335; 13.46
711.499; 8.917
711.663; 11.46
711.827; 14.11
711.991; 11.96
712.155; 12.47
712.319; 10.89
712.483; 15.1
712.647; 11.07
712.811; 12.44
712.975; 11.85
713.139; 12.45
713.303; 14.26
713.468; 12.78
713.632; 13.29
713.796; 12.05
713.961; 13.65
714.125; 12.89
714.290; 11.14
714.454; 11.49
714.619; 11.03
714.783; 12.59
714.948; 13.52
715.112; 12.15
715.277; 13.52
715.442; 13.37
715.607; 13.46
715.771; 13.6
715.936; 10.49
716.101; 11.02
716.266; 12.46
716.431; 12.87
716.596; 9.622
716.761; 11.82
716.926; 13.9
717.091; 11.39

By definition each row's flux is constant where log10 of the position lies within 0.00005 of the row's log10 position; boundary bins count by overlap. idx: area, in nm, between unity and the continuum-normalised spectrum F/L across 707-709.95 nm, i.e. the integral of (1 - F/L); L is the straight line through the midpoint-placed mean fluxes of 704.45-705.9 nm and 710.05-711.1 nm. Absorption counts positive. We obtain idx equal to -0.145 nm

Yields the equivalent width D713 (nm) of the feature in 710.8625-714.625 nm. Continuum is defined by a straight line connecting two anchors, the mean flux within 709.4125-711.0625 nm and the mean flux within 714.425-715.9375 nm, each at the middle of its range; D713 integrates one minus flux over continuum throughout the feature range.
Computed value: 0.196 nm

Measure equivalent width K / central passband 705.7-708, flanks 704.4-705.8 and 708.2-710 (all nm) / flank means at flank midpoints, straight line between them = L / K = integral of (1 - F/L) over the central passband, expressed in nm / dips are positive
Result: 0.030 nm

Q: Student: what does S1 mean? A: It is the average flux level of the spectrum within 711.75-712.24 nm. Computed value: 12.8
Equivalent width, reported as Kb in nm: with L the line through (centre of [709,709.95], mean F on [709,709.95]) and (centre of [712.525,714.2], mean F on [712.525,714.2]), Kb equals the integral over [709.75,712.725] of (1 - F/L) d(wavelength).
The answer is 0.14 nm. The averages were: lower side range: 13.6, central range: 12.6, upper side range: 12.7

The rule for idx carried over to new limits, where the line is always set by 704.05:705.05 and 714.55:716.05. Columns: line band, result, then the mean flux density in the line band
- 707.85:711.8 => -0.076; 13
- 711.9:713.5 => 0.018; 12.5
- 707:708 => -0.121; 14.3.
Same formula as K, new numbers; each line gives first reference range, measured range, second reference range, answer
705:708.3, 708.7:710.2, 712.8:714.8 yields -0.079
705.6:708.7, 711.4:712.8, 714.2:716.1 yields 0.062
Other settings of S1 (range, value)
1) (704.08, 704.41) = 11.1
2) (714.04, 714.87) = 11.8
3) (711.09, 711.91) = 12.1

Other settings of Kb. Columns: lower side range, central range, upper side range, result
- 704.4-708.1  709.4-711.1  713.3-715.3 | -0.129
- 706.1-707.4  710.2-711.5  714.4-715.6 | -0.016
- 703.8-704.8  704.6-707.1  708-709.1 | 0.120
